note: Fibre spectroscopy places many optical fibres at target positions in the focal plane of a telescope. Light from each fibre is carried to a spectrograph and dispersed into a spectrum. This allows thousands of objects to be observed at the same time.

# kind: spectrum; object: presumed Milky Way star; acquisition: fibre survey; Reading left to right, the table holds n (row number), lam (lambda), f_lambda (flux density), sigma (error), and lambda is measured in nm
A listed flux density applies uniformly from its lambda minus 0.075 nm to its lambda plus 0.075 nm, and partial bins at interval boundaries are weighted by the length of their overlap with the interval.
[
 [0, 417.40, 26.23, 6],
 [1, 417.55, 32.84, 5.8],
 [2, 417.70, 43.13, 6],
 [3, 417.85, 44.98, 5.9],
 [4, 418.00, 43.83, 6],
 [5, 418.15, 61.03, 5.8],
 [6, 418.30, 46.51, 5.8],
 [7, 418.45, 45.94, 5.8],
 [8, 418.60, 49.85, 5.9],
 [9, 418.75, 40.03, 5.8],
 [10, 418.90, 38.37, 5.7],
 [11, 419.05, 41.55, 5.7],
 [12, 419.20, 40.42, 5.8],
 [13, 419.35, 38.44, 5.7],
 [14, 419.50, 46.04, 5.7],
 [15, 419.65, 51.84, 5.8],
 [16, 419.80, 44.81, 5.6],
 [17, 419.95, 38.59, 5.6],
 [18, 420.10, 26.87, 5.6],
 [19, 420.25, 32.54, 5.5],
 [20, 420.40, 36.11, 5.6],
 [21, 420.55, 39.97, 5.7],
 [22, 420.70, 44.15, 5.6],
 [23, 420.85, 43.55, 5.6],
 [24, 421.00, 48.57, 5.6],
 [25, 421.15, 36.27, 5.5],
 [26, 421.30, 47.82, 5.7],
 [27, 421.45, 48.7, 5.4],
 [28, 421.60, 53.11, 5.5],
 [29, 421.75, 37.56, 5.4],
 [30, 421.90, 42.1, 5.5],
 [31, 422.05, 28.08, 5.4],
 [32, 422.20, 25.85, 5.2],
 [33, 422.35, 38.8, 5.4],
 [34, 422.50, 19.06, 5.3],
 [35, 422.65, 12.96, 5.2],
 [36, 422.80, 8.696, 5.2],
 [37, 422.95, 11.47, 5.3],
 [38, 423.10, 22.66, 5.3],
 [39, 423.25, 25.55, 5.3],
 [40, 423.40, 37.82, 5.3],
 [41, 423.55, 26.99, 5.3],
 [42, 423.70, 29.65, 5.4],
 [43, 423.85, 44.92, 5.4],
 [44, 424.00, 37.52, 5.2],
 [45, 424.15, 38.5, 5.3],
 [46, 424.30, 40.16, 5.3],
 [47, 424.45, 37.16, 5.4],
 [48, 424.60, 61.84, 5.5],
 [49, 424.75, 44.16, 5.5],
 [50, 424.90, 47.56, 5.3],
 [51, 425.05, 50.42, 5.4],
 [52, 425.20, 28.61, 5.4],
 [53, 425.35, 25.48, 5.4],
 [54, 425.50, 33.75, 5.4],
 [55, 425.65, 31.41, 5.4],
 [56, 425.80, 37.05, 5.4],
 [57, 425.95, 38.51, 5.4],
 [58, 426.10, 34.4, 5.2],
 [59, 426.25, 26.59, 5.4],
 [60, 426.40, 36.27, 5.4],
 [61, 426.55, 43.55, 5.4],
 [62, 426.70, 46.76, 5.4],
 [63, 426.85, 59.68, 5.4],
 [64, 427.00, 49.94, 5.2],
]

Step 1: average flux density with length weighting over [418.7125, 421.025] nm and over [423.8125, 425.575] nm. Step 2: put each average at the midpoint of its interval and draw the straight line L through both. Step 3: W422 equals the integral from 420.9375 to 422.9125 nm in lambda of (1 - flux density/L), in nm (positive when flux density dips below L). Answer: 0.33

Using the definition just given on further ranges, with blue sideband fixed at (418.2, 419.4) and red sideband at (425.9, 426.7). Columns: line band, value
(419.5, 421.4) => 0.022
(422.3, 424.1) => 0.593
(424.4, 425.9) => -0.077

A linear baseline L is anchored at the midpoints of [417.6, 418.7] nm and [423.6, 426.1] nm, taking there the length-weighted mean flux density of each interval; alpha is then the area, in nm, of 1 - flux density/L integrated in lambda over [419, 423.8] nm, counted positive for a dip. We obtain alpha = 0.92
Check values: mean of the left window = 47.4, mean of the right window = 38.9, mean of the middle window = 35.2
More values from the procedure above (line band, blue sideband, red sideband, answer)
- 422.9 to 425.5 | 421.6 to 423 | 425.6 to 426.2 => -0.39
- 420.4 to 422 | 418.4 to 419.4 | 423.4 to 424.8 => -0.09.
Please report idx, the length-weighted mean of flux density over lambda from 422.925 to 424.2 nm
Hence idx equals 31.2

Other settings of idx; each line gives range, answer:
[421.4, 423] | 29.7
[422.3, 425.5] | 32.8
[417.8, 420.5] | 42.6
